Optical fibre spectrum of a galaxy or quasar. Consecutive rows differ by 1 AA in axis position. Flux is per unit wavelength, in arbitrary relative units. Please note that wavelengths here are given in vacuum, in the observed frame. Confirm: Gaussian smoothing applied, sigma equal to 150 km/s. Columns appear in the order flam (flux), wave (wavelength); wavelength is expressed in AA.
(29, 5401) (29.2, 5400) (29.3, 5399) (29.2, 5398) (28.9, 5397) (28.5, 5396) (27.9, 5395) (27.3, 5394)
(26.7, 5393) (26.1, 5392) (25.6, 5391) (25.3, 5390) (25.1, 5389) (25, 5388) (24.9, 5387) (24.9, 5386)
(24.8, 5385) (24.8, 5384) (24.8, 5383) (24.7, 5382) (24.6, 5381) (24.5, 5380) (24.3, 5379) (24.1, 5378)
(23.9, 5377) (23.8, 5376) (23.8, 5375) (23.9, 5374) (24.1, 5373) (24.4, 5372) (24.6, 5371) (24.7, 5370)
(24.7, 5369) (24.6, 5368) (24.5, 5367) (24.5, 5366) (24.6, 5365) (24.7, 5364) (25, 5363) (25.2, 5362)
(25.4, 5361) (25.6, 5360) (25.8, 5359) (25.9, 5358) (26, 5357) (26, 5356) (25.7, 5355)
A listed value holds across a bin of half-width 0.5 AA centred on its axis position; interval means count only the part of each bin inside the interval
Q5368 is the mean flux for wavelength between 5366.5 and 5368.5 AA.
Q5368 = 24.6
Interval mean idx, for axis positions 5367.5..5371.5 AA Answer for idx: 24.6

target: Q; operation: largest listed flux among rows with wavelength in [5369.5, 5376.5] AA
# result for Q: 24.7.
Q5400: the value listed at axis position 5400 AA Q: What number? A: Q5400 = 29.2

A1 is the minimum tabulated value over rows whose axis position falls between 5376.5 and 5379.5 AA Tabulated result 23.9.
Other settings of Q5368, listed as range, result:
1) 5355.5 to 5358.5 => 26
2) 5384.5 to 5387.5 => 24.9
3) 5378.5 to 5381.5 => 24.5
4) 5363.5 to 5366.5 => 24.6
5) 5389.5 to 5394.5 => 26.2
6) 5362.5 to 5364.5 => 24.9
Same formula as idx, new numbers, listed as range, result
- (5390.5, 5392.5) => 25.9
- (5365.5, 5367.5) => 24.5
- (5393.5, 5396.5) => 27.9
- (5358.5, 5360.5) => 25.7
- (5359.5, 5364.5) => 25.2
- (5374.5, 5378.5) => 23.9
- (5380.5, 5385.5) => 24.7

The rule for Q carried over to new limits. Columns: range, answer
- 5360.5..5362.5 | 25.4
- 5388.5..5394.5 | 27.3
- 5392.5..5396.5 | 28.5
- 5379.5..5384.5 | 24.8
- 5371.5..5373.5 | 24.4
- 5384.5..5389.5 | 25.1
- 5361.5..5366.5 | 25.2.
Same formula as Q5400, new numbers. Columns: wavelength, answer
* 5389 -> 25.1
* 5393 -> 26.7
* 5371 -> 24.6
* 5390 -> 25.3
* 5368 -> 24.6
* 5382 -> 24.7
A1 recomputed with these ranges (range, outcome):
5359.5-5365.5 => 24.6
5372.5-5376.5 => 23.8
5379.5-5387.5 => 24.5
